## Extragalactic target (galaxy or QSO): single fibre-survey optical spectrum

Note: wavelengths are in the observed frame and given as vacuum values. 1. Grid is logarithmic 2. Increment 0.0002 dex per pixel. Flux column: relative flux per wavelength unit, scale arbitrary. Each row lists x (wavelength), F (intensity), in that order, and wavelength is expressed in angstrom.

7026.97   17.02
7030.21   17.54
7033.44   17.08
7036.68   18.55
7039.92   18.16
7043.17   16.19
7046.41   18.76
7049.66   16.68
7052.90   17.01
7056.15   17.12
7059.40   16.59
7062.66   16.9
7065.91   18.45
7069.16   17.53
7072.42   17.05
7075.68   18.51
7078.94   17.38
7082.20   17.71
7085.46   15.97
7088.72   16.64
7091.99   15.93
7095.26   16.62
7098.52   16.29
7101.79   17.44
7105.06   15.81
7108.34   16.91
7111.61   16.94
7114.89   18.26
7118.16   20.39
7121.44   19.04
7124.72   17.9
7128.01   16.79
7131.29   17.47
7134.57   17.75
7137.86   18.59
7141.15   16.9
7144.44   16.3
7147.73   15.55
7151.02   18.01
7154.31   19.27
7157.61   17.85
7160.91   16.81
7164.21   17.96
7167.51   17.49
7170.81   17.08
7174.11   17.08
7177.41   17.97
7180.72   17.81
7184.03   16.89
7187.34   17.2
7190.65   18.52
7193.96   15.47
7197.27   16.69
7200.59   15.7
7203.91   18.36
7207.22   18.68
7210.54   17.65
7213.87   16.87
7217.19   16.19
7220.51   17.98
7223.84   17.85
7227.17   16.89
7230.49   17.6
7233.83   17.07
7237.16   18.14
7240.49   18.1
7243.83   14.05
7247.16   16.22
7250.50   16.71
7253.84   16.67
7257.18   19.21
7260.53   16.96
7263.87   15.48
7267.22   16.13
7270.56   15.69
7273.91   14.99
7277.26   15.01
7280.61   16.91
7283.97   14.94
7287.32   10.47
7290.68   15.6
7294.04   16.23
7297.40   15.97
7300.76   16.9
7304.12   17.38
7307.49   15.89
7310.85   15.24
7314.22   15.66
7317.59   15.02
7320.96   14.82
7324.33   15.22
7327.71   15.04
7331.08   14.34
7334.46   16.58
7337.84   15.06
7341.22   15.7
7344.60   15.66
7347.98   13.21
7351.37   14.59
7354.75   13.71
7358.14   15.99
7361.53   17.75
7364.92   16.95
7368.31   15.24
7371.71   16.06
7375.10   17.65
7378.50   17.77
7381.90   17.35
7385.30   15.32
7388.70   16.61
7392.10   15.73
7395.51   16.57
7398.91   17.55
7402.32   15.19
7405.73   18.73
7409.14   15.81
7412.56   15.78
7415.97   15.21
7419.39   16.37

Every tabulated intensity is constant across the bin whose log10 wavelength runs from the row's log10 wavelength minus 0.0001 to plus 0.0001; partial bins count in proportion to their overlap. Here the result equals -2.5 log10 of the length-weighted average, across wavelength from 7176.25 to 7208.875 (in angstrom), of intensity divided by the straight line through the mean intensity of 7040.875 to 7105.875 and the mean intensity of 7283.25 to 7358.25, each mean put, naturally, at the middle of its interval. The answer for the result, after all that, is -0.076 mag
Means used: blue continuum 17.1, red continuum 15.2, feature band 17.3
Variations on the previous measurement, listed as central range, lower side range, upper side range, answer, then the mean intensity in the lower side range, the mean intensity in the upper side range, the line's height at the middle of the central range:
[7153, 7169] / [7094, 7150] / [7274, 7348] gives -0.056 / 17.4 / 15.4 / 16.9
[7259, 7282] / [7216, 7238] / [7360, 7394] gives 0.086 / 17.4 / 16.6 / 17.2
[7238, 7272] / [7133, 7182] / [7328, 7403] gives 0.012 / 17.5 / 15.9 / 16.8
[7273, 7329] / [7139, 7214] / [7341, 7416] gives 0.082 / 17.3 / 16.1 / 16.6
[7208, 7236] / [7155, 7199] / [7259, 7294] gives -0.060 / 17.3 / 15.3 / 16.4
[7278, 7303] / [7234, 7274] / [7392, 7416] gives 0.085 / 16.6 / 16.4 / 16.6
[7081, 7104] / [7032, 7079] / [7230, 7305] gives 0.039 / 17.5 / 16.2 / 17.2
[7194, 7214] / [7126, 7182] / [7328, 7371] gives -0.018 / 17.5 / 15.4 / 16.9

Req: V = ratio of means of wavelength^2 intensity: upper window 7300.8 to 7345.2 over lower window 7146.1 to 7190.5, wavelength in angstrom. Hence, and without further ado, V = 0.93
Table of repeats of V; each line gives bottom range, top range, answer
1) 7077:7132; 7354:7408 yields 1.03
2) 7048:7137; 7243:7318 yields 0.96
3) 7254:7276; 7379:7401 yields 1.05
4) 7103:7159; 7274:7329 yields 0.91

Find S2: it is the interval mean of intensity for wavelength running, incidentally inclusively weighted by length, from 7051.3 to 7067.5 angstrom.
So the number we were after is 17.2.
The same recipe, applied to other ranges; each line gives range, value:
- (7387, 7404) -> 16.3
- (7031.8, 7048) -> 17.8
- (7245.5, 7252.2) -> 16.5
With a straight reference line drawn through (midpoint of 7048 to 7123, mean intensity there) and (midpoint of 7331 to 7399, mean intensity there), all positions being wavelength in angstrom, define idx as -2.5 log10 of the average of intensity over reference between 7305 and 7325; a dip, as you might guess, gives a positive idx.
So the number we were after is 0.06 mag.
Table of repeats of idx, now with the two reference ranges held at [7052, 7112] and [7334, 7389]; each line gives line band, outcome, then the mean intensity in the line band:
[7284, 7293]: 0.19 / 13.6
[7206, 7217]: -0.06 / 17.5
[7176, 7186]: -0.06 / 17.5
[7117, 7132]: -0.09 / 18.3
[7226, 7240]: -0.07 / 17.5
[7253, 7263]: -0.08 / 17.5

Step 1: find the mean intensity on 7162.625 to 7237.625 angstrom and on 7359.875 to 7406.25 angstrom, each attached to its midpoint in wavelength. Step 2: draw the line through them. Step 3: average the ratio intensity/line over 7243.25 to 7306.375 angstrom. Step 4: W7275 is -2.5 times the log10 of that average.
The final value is 0.08 mag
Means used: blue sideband 17.3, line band 15.9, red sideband 16.7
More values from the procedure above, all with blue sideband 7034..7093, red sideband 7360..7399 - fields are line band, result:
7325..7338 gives 0.10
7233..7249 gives 0.02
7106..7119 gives -0.04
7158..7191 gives -0.02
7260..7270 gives 0.06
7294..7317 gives 0.05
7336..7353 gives 0.13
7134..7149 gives 0.01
